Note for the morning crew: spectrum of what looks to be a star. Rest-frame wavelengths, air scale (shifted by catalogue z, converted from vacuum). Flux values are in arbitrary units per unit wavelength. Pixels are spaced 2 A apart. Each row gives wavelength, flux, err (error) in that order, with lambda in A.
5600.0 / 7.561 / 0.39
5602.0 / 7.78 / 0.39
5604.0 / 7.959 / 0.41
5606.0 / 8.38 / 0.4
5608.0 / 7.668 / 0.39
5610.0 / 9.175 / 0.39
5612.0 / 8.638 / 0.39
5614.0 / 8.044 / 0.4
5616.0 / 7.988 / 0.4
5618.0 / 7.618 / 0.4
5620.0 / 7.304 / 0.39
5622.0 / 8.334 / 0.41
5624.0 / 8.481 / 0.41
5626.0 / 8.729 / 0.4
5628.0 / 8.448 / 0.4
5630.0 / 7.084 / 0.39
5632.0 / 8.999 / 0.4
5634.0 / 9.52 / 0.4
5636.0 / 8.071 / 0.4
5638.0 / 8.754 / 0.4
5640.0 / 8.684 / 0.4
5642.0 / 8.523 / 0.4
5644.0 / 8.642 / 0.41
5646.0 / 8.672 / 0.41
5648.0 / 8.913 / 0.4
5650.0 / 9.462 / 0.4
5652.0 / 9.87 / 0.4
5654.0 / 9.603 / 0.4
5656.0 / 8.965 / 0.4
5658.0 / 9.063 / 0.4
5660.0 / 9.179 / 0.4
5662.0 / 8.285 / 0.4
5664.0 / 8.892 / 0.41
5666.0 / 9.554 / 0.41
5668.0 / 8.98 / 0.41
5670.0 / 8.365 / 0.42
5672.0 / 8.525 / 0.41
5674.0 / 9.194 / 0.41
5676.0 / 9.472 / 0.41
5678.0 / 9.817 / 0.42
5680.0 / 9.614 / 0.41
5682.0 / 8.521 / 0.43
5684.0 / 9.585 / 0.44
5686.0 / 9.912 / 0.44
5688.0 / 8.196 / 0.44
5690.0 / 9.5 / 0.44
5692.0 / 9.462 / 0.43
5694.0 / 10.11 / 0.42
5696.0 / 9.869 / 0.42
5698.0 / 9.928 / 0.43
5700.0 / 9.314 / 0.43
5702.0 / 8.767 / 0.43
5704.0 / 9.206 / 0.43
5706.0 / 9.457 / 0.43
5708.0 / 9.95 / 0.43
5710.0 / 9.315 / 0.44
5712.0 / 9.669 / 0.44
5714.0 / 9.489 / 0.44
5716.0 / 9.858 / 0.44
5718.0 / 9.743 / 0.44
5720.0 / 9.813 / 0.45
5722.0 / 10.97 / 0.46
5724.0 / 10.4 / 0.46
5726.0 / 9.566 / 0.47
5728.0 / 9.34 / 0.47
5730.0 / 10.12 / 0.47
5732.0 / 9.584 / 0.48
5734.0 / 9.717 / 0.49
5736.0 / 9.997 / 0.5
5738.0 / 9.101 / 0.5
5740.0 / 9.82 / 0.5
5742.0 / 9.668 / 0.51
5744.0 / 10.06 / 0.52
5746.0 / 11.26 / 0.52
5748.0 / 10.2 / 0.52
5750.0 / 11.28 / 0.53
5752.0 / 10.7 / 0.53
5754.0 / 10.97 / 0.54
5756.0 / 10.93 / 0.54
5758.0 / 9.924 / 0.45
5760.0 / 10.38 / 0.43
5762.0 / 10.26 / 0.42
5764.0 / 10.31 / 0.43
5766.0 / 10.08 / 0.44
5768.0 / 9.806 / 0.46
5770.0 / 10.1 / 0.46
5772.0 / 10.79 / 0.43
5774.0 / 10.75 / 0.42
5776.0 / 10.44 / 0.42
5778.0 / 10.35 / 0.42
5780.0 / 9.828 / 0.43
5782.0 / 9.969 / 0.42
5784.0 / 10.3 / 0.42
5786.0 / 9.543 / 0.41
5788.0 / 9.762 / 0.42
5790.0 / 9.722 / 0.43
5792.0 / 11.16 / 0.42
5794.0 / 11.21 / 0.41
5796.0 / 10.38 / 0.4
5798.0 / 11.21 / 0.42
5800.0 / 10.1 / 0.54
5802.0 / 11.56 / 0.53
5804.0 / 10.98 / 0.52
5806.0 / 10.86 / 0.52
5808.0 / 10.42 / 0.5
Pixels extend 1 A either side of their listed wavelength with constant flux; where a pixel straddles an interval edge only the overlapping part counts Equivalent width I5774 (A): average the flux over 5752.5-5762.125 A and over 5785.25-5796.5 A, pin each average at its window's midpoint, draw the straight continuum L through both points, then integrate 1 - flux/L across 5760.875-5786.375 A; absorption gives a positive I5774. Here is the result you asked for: 0.51 A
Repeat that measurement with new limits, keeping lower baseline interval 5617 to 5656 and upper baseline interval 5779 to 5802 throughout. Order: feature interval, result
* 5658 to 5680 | -0.16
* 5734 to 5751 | -0.58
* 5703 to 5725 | -0.73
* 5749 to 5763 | -0.95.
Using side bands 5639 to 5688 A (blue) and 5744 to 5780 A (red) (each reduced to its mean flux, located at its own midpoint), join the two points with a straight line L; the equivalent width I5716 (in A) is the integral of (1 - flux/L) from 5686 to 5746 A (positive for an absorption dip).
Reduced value 0.8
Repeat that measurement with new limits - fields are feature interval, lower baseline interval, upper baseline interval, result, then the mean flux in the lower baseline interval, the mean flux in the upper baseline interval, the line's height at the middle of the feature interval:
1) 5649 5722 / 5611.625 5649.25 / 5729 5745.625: -2.0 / 8.39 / 9.81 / 9.13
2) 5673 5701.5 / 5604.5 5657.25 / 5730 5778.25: -0.3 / 8.56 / 10.3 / 9.34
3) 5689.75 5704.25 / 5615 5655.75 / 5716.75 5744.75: -0.2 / 8.59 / 9.85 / 9.4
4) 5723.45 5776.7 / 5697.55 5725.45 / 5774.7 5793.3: -1.4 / 9.7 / 10.1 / 9.94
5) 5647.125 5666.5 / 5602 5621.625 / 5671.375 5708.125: -0.7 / 8.08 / 9.38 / 8.83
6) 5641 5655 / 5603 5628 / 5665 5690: -0.6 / 8.2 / 9.16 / 8.7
